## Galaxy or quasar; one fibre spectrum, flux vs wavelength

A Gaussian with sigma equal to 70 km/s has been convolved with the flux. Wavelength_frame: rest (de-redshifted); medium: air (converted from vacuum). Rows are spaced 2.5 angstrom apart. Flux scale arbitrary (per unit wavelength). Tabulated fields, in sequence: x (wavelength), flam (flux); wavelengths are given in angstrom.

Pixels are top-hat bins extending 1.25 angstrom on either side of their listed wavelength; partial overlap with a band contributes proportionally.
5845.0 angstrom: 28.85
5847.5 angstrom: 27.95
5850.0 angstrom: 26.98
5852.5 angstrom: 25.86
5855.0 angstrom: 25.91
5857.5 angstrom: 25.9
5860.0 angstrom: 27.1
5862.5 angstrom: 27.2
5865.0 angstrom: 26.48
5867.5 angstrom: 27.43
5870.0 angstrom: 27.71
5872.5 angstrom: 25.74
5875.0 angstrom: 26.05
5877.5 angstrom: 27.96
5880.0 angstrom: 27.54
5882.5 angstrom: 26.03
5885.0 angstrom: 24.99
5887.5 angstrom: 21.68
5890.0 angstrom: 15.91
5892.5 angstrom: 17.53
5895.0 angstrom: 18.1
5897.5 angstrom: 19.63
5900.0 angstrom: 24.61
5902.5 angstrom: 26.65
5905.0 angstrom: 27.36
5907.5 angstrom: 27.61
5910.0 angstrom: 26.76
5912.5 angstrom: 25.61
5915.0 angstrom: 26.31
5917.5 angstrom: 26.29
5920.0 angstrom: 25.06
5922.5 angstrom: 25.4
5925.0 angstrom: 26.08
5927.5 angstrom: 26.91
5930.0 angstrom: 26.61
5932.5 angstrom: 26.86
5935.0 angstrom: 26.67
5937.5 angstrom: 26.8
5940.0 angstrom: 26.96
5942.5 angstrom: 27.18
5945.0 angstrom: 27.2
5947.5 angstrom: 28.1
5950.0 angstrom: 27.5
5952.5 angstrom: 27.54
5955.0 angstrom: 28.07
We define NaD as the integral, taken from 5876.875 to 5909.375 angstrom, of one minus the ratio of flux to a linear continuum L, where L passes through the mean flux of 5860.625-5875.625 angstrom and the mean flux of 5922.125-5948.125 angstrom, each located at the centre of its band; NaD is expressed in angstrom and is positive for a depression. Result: 4.03 angstrom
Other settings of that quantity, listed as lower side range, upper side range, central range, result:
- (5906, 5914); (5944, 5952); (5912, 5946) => 0.88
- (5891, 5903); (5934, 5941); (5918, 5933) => -0.65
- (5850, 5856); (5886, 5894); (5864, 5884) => -4.66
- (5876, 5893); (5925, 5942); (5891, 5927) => 0.90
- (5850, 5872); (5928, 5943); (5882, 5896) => 3.28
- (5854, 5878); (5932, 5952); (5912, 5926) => 0.65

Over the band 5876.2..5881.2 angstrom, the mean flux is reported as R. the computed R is 27.7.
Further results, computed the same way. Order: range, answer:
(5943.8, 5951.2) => 27.6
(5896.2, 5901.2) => 22.1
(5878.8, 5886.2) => 26.2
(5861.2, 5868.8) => 27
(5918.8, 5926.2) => 25.5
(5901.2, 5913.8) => 26.8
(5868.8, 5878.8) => 26.9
